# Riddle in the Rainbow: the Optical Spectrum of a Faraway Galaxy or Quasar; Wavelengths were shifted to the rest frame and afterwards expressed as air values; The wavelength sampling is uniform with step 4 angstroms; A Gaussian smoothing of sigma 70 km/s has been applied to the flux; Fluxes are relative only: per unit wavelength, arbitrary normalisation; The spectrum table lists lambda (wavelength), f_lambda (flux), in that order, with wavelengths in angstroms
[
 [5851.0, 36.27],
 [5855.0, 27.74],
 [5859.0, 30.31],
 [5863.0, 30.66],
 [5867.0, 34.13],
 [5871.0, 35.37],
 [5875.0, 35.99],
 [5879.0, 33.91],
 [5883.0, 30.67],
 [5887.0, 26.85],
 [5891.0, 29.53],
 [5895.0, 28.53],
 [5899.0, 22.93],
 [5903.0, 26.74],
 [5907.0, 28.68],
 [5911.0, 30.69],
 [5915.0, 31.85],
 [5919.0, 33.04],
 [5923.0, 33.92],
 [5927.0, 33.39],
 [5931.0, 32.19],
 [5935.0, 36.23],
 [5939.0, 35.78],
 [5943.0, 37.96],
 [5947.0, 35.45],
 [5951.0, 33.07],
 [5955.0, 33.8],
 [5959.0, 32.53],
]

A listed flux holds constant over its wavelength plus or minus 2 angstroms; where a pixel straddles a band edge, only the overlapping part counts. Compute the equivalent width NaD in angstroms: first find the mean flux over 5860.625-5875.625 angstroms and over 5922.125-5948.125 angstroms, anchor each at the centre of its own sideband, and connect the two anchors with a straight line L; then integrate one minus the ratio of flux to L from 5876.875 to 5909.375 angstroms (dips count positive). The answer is 5.4 angstroms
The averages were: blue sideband 33.8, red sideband 35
